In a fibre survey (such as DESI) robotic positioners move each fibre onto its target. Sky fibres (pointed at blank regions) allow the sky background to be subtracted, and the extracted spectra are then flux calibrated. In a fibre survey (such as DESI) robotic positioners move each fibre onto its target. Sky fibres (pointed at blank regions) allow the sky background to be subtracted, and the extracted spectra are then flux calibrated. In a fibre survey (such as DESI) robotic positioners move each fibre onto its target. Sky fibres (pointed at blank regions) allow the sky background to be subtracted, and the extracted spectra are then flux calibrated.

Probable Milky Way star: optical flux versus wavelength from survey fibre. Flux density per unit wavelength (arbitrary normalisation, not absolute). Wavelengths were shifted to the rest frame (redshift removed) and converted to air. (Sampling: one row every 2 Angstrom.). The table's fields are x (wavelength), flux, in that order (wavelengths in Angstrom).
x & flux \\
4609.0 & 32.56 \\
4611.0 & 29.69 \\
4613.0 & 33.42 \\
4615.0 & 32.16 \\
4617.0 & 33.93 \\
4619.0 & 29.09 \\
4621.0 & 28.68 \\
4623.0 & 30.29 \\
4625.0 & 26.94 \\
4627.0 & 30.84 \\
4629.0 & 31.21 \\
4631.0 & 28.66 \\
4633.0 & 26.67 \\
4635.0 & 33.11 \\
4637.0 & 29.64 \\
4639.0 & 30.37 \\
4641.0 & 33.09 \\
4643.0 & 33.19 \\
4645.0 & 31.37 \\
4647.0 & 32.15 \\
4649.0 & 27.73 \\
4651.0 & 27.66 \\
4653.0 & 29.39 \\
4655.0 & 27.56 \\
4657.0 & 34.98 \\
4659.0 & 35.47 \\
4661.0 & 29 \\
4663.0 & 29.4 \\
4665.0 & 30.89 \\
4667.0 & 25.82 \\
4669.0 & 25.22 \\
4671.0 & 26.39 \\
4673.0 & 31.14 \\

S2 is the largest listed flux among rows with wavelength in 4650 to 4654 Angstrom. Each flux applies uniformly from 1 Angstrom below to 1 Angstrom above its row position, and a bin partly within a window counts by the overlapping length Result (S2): 29.39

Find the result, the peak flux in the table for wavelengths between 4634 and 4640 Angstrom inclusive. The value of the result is 33.11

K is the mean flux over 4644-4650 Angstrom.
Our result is 30.4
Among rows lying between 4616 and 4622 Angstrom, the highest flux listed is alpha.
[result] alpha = 33.93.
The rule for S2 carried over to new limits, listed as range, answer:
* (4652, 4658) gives 34.98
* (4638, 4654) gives 33.19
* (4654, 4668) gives 35.47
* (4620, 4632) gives 31.21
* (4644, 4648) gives 32.15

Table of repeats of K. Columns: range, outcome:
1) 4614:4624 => 30.8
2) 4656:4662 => 33.1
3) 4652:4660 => 31.8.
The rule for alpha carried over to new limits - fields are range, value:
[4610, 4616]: 33.42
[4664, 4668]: 30.89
